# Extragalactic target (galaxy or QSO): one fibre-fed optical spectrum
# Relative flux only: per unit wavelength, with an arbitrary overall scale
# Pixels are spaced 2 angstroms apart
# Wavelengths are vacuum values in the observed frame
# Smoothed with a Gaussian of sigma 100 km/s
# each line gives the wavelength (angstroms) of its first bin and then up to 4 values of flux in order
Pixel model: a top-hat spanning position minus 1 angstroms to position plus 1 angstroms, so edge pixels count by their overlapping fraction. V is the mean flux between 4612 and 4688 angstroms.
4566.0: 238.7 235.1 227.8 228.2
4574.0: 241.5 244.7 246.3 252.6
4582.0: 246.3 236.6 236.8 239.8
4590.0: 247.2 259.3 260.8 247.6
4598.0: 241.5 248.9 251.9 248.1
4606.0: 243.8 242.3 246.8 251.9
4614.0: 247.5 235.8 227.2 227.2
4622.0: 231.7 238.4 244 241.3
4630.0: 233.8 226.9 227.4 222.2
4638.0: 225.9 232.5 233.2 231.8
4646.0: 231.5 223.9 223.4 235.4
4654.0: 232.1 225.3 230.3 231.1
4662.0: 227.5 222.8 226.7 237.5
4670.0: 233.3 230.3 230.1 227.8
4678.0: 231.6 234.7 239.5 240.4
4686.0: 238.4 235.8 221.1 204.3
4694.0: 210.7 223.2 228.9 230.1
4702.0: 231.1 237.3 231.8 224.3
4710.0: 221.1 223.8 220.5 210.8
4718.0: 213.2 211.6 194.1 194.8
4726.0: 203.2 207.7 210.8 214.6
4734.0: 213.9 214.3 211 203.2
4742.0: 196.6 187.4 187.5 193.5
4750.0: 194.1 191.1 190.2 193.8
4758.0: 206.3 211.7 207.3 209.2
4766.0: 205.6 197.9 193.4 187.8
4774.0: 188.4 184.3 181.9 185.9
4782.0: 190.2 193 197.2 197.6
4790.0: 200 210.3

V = 232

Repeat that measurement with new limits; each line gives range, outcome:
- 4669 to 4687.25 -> 234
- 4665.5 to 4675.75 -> 232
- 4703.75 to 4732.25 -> 214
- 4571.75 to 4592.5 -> 244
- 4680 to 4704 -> 228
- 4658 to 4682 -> 231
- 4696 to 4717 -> 226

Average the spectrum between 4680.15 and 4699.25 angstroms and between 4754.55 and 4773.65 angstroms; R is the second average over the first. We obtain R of 0.9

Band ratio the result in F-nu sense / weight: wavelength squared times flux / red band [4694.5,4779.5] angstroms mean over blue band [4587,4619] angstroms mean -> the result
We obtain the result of 0.89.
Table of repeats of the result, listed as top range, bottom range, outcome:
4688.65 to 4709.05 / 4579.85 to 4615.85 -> 0.95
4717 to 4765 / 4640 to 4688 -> 0.90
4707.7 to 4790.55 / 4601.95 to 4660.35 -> 0.90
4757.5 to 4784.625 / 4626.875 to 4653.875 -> 0.90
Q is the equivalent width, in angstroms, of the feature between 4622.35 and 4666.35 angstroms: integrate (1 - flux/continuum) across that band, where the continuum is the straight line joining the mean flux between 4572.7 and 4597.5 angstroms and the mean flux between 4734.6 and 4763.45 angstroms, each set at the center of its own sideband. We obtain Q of -0.2 angstroms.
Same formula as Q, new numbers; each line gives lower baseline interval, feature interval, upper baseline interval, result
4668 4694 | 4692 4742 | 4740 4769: -0.2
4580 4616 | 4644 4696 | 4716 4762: -1.2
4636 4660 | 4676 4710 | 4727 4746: -1.8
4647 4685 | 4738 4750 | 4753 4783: 0.5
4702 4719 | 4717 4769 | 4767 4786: 1.0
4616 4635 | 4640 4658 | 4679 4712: 0.1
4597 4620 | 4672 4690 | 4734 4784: -1.1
